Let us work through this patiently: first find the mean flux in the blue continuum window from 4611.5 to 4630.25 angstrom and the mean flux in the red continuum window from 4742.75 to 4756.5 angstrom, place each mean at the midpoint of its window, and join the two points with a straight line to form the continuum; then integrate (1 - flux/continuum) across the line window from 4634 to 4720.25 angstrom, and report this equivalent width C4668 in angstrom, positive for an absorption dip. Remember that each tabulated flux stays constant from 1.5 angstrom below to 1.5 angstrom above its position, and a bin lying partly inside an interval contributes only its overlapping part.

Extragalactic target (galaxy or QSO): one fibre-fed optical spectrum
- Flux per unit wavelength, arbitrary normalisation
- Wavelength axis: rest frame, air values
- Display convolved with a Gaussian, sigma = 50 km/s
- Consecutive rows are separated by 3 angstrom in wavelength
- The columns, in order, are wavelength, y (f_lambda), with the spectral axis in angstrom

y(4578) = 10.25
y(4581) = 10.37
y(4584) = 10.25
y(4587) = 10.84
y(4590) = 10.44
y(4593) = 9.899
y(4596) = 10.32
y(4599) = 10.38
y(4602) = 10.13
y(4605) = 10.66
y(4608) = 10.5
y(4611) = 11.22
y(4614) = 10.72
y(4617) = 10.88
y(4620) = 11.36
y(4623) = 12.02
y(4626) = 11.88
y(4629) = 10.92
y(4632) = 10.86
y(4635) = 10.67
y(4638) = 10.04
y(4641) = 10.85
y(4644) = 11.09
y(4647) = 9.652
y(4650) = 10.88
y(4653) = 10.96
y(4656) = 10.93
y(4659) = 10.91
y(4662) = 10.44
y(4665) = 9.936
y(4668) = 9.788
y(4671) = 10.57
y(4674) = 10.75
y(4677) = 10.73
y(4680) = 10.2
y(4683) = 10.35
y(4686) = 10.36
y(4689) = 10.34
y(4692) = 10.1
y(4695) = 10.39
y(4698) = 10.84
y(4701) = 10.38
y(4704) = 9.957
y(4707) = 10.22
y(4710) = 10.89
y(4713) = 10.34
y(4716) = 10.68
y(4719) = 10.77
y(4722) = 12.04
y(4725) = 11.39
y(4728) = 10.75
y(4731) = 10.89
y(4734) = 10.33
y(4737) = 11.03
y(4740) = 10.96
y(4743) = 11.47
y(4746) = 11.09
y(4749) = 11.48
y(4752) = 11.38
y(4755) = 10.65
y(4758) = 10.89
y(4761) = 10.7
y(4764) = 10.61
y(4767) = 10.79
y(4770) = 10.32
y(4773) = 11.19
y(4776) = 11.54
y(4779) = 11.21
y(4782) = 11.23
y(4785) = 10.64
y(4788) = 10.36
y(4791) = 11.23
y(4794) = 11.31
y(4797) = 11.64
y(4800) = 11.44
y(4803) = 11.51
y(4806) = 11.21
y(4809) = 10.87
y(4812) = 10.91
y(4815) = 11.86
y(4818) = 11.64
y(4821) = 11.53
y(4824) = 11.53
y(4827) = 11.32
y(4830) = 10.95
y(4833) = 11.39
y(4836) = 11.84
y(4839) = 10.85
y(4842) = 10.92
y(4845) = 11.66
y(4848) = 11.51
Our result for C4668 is 5.90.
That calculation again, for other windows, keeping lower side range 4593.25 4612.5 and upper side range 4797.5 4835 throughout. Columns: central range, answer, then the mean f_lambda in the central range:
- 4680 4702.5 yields 1.0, 10.4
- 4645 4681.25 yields 0.8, 10.5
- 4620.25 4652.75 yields -0.9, 10.9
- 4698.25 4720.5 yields 0.9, 10.5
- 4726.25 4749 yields 0.1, 11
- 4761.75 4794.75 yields 0.8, 10.9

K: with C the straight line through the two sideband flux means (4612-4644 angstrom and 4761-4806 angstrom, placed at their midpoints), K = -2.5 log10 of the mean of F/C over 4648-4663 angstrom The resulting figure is 0.02 mag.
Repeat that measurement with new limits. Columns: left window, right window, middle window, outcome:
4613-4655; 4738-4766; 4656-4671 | 0.06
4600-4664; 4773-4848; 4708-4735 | 0.02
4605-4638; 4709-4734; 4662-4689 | 0.06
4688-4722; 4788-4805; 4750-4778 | 0.01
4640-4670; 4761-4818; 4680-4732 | 0.01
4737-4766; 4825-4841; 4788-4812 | -0.01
